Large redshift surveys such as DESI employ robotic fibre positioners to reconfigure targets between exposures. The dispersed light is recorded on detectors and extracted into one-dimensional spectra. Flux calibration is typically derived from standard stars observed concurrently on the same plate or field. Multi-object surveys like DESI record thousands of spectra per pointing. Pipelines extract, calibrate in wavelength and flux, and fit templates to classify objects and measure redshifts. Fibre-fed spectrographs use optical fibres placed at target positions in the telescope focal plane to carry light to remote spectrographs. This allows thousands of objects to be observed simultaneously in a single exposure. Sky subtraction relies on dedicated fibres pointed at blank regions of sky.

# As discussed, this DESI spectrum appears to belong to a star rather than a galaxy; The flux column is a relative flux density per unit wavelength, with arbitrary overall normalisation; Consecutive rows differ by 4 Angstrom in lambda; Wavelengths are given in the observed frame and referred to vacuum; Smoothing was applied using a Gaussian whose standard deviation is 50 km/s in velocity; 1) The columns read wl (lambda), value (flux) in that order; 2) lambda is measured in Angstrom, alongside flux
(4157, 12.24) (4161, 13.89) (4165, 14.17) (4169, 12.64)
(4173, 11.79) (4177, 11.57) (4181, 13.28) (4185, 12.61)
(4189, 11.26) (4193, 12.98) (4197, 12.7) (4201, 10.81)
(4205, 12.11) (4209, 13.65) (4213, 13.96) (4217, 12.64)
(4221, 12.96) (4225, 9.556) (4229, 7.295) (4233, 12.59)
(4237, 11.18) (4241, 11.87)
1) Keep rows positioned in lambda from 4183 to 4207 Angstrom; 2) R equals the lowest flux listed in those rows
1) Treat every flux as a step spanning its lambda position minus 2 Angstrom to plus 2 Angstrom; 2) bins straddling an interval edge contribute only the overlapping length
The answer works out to 10.81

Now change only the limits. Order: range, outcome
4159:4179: 11.57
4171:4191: 11.26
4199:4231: 7.295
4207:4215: 13.65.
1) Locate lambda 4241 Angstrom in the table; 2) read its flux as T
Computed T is 11.87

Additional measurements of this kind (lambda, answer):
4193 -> 12.98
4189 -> 11.26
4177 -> 11.57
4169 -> 12.64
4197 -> 12.7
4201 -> 10.81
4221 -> 12.96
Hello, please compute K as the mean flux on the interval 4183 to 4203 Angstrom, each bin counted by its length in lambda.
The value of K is 12.1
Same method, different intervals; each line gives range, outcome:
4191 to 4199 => 12.8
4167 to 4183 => 12.3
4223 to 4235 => 9.81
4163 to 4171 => 13.4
